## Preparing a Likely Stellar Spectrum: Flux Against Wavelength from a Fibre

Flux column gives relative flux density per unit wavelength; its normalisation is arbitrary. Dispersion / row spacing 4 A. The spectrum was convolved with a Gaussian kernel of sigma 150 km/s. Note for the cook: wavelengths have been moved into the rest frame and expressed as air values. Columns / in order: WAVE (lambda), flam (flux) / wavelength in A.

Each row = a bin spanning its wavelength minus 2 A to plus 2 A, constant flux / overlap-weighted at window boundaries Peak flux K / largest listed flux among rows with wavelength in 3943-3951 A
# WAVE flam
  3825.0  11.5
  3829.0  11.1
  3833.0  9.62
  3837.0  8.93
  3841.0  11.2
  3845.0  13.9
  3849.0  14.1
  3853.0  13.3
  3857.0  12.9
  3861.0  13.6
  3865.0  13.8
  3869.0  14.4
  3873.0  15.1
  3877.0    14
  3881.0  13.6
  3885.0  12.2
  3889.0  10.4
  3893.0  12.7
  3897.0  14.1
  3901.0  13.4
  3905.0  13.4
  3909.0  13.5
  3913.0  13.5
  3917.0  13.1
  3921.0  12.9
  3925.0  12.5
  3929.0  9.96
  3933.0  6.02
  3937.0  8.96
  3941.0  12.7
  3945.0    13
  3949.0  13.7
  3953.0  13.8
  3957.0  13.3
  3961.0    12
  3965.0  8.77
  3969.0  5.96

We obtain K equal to 13.7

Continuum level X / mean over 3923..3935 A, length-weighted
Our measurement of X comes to 9.49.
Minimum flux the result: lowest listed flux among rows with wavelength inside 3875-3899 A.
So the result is 10.4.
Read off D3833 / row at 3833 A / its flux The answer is 9.62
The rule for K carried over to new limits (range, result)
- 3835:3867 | 14.1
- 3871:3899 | 15.1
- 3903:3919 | 13.5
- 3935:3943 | 12.7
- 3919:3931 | 12.9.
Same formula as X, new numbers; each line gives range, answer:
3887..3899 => 12.4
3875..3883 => 13.8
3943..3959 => 13.4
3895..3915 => 13.6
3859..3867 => 13.7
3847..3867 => 13.5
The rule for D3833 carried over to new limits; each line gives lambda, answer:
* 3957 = 13.3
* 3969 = 5.96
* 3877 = 14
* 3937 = 8.96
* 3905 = 13.4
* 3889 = 10.4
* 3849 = 14.1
